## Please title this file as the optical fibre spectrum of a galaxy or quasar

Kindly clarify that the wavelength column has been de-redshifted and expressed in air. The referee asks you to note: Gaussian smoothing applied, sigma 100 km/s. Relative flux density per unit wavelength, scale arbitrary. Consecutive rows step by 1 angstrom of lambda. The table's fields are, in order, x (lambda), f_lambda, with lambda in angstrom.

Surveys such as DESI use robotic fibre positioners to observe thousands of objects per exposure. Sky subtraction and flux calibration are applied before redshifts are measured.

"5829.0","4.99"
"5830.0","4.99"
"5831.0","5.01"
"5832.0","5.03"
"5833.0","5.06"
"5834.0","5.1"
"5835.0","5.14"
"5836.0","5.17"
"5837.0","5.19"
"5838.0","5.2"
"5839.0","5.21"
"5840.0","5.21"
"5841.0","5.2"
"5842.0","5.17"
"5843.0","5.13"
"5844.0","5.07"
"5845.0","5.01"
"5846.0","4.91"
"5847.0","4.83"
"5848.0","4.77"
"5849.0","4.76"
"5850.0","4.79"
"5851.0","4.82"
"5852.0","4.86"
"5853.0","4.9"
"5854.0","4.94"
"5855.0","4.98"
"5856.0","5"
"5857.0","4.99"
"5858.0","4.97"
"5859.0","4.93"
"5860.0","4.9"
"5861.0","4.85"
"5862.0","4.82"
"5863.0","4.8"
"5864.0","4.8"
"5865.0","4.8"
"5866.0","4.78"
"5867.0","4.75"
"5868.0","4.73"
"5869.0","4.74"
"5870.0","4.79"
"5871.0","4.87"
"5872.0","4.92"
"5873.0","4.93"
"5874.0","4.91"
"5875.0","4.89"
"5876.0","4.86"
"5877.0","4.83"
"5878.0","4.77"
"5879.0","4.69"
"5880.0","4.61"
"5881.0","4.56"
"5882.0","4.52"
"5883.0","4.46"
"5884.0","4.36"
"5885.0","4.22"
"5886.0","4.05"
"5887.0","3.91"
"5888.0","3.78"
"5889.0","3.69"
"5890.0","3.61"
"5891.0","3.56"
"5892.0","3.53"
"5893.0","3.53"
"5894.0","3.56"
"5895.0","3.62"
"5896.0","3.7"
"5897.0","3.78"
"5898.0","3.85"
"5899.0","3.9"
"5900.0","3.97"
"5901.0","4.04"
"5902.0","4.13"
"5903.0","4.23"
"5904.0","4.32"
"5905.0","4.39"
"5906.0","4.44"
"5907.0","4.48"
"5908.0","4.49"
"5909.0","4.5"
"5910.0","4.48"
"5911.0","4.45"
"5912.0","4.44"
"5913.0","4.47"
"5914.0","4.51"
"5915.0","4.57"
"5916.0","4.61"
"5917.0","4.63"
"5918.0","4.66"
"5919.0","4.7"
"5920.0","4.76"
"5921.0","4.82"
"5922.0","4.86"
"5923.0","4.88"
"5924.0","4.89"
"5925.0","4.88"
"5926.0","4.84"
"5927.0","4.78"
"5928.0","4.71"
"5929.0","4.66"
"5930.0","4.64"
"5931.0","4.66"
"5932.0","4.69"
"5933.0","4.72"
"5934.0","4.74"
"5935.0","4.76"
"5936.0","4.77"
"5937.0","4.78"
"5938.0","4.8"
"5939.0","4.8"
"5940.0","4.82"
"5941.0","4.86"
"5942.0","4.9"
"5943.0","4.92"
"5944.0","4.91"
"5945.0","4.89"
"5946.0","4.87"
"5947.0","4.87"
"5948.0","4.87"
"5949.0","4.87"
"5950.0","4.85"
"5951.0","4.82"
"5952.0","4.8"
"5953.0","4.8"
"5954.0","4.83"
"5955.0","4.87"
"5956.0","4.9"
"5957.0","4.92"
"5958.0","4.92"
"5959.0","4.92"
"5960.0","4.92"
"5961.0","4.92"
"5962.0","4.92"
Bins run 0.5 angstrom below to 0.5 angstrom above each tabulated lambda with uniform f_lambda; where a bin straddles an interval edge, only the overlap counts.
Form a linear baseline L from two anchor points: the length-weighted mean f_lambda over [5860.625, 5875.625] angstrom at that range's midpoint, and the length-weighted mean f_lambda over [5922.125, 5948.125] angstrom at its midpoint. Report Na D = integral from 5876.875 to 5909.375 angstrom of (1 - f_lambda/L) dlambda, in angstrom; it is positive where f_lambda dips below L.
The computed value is 4.7 angstrom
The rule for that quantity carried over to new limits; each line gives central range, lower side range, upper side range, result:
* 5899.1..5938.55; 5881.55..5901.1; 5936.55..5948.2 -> -1.6 angstrom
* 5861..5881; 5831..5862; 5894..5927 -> -0.1 angstrom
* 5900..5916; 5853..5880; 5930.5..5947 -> 1.4 angstrom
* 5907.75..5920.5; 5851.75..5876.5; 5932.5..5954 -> 0.7 angstrom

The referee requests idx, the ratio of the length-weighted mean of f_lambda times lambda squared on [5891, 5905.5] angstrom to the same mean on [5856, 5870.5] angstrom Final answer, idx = 0.81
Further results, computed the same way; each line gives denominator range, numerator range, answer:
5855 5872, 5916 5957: 1.01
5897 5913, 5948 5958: 1.16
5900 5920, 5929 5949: 1.09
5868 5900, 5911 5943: 1.13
